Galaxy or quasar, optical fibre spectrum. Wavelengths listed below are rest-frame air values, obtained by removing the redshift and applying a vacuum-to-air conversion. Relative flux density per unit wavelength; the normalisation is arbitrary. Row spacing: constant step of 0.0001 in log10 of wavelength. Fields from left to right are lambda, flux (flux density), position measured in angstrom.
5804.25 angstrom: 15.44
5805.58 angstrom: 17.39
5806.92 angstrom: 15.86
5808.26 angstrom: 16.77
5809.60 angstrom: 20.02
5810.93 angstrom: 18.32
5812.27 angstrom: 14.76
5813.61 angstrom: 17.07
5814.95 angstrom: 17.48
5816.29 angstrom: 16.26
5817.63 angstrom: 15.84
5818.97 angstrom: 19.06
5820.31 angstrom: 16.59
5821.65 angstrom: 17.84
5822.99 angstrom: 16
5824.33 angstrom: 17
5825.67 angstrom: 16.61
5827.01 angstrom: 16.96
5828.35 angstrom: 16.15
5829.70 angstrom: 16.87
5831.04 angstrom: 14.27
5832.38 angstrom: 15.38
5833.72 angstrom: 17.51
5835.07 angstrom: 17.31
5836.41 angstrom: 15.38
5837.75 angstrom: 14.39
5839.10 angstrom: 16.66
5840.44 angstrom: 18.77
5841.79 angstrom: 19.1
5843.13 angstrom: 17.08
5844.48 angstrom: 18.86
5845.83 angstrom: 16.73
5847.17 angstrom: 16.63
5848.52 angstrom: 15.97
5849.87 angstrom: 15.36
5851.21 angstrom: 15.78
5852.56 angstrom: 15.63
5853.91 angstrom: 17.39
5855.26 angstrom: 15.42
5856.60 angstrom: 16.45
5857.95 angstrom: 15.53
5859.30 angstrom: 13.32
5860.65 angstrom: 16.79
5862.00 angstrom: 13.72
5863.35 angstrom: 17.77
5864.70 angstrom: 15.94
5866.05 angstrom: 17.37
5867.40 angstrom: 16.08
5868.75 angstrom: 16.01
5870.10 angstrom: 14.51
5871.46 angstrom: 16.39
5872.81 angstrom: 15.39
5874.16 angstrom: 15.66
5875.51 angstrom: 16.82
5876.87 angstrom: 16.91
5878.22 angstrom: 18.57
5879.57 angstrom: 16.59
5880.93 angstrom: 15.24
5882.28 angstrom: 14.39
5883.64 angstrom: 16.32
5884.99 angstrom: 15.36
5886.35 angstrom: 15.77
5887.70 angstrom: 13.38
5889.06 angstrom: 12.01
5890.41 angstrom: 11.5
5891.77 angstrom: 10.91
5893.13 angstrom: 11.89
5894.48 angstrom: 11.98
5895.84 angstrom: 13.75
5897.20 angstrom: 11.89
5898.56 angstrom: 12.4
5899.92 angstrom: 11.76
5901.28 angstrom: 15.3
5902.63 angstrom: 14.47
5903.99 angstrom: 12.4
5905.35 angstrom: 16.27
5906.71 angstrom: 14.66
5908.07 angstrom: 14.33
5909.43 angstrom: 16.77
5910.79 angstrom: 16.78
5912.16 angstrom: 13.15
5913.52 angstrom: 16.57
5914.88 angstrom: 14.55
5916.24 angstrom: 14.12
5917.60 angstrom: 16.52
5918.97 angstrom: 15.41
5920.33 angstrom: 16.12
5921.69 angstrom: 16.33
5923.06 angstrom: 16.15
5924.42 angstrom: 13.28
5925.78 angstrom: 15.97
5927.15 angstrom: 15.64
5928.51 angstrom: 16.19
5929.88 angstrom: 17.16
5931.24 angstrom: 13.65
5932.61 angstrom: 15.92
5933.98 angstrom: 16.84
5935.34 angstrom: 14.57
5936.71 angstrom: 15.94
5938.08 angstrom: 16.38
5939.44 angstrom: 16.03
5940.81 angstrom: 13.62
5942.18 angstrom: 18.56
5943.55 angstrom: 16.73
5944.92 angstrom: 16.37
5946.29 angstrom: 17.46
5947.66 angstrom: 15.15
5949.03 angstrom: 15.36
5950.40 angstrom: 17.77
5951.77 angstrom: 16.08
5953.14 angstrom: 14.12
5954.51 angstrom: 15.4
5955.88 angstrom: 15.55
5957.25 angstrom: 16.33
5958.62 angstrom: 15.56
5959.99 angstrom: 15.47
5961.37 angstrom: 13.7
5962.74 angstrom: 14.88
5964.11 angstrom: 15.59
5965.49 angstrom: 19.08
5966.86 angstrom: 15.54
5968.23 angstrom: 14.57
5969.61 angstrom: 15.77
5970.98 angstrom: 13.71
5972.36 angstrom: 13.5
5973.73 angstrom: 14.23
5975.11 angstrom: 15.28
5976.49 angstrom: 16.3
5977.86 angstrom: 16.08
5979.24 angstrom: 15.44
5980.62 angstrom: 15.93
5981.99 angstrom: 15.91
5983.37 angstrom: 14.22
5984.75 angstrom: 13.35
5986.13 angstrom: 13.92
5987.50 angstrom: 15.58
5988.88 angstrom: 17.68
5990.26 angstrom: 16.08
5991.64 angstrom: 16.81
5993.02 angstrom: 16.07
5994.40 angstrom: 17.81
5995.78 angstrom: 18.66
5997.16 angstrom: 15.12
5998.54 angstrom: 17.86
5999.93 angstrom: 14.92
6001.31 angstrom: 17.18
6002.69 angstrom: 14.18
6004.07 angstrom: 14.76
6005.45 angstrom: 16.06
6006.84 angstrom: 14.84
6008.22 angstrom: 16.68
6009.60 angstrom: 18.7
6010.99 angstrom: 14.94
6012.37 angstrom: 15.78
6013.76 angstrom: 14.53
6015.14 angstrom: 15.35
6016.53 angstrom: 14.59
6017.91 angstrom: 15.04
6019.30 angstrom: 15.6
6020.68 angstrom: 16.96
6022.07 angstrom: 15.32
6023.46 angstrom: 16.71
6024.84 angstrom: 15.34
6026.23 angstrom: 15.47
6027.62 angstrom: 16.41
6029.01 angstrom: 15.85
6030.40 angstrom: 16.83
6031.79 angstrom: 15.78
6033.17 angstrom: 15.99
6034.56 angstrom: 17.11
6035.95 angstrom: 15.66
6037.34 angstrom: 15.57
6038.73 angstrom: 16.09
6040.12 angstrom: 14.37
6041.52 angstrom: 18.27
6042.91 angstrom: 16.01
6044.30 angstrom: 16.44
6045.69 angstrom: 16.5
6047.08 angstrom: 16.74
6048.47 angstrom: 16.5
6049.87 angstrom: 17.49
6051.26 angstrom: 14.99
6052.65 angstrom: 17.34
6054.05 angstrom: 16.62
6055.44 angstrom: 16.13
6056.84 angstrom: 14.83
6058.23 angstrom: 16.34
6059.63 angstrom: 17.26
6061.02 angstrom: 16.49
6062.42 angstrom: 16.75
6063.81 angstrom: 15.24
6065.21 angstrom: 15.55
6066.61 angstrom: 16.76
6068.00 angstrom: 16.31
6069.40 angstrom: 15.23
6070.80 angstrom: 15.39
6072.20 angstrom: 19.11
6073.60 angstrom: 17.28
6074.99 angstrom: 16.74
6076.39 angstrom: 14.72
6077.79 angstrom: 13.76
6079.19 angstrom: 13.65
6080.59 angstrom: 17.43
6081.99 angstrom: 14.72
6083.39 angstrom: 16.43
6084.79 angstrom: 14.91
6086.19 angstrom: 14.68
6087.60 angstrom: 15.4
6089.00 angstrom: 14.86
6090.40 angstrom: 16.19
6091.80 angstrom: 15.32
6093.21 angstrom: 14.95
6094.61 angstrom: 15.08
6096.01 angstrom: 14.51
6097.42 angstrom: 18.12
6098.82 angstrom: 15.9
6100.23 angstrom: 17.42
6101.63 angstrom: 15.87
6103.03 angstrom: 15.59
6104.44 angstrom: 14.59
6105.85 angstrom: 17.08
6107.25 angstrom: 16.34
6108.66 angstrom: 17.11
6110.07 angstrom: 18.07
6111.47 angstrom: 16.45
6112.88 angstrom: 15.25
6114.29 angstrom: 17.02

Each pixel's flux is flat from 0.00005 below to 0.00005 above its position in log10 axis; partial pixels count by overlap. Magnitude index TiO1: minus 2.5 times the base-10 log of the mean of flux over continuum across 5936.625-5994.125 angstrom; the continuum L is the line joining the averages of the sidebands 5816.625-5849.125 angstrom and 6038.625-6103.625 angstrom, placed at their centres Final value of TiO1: 0.05 mag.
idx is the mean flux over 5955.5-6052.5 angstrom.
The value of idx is 15.8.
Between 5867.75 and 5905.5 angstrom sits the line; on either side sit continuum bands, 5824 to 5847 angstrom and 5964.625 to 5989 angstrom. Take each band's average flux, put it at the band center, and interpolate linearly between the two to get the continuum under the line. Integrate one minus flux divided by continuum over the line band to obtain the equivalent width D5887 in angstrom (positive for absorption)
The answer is 4.3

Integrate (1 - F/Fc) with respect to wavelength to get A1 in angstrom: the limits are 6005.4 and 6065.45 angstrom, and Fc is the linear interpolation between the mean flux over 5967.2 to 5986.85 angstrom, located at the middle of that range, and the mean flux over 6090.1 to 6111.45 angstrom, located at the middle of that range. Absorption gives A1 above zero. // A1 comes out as -2.3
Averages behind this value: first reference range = 14.9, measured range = 16.1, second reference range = 16.2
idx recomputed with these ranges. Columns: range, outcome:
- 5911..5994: 15.6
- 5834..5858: 16.6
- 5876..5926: 14.6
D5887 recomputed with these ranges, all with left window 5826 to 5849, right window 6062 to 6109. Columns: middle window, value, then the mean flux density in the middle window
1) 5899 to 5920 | 2.0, 14.9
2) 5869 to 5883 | 0.4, 16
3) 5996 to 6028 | 0.6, 15.8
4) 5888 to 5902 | 3.5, 12.4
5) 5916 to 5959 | 1.4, 15.8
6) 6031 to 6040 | 0.0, 15.9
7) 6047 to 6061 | -0.4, 16.4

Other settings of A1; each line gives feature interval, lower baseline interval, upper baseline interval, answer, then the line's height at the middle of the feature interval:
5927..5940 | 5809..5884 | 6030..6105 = 0.35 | 16.3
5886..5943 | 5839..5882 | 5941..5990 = 4.52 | 16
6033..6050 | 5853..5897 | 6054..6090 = -0.64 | 15.7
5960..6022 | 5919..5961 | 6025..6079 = 1.32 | 16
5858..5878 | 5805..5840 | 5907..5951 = 0.42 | 16.3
